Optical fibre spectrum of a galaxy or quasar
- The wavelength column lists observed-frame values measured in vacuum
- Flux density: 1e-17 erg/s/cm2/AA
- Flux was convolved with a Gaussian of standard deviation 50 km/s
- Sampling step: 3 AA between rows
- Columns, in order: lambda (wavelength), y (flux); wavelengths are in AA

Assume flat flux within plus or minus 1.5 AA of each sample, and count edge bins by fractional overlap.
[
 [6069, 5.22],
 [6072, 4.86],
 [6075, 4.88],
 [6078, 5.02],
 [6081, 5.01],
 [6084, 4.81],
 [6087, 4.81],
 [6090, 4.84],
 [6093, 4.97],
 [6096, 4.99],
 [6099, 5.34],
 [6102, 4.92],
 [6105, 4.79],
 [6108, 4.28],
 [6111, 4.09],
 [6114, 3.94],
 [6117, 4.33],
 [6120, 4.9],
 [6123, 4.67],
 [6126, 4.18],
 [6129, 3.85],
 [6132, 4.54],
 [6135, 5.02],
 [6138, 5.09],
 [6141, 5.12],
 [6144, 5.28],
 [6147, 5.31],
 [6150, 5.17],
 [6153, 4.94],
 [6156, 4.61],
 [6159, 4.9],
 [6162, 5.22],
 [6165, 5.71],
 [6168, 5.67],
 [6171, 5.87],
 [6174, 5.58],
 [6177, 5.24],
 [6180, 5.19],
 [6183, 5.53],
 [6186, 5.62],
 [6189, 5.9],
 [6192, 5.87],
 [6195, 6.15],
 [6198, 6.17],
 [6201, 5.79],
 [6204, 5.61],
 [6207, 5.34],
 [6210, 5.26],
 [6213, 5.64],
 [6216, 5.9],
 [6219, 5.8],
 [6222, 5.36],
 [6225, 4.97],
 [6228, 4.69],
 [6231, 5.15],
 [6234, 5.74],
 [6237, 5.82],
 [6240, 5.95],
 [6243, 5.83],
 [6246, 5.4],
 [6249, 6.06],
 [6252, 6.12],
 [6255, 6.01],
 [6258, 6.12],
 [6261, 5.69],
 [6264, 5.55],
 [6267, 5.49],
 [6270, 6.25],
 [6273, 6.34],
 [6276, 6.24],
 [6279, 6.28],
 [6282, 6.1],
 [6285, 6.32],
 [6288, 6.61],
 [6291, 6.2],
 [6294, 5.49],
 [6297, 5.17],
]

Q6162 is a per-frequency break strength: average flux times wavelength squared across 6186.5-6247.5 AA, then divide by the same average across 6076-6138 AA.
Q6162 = 1.24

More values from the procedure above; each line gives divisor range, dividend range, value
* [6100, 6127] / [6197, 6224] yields 1.30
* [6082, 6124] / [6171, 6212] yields 1.24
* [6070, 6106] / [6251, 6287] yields 1.30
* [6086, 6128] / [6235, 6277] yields 1.34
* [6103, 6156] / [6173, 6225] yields 1.23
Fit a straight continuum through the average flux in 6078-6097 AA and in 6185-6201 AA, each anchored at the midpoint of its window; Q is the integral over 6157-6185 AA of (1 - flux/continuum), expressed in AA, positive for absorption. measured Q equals 1.5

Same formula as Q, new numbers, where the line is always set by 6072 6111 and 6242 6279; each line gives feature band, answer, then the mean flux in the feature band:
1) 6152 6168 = 0.49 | 5.14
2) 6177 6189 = -0.07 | 5.48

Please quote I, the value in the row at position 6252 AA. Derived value 6.12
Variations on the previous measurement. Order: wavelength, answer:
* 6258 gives 6.12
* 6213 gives 5.64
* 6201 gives 5.79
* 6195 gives 6.15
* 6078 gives 5.02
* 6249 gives 6.06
